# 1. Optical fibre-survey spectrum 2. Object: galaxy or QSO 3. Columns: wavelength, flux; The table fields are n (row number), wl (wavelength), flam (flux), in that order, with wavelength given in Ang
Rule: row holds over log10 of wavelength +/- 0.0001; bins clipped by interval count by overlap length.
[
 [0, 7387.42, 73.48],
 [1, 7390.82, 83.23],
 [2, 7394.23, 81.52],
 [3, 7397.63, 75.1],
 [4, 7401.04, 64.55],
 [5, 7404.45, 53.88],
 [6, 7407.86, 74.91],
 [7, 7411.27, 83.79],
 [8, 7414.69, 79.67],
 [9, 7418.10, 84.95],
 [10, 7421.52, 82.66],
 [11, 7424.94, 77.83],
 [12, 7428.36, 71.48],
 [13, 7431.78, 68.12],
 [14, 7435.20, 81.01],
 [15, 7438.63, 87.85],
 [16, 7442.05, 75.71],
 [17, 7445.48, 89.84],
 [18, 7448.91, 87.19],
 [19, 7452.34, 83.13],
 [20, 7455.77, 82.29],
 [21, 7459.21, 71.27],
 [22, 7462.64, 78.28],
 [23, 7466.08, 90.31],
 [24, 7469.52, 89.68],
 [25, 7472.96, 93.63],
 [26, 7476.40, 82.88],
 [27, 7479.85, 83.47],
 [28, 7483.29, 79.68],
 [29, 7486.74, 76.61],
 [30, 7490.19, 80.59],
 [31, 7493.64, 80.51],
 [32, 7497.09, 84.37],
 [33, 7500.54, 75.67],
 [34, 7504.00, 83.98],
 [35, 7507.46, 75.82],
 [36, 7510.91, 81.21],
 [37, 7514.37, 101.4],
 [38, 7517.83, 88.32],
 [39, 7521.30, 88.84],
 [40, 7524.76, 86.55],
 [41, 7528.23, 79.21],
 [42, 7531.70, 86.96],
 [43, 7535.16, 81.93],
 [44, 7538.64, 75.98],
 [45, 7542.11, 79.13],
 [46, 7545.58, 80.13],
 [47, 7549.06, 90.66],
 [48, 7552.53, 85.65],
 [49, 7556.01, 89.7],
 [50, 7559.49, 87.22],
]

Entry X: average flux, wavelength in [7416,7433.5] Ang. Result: 77.1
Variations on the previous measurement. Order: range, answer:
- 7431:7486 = 82.9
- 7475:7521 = 82.8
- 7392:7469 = 78.6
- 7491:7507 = 80.7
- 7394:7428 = 75.5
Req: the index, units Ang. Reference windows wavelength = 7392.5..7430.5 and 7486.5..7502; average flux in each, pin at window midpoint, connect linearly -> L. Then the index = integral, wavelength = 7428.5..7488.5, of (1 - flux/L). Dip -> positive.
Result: -3.19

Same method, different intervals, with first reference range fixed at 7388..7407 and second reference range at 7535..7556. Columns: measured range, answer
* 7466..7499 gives -2.4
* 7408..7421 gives -1.5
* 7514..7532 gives -1.4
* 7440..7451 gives -1.3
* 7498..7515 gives -0.5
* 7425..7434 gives 0.3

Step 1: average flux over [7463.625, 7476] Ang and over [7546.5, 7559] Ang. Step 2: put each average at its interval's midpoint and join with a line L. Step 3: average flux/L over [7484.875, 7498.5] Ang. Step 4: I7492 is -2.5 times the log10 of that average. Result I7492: 0.11 mag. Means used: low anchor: 89.5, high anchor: 88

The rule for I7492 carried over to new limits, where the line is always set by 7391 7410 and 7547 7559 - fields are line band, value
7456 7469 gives -0.038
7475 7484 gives -0.028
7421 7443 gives -0.039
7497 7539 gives 0.004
